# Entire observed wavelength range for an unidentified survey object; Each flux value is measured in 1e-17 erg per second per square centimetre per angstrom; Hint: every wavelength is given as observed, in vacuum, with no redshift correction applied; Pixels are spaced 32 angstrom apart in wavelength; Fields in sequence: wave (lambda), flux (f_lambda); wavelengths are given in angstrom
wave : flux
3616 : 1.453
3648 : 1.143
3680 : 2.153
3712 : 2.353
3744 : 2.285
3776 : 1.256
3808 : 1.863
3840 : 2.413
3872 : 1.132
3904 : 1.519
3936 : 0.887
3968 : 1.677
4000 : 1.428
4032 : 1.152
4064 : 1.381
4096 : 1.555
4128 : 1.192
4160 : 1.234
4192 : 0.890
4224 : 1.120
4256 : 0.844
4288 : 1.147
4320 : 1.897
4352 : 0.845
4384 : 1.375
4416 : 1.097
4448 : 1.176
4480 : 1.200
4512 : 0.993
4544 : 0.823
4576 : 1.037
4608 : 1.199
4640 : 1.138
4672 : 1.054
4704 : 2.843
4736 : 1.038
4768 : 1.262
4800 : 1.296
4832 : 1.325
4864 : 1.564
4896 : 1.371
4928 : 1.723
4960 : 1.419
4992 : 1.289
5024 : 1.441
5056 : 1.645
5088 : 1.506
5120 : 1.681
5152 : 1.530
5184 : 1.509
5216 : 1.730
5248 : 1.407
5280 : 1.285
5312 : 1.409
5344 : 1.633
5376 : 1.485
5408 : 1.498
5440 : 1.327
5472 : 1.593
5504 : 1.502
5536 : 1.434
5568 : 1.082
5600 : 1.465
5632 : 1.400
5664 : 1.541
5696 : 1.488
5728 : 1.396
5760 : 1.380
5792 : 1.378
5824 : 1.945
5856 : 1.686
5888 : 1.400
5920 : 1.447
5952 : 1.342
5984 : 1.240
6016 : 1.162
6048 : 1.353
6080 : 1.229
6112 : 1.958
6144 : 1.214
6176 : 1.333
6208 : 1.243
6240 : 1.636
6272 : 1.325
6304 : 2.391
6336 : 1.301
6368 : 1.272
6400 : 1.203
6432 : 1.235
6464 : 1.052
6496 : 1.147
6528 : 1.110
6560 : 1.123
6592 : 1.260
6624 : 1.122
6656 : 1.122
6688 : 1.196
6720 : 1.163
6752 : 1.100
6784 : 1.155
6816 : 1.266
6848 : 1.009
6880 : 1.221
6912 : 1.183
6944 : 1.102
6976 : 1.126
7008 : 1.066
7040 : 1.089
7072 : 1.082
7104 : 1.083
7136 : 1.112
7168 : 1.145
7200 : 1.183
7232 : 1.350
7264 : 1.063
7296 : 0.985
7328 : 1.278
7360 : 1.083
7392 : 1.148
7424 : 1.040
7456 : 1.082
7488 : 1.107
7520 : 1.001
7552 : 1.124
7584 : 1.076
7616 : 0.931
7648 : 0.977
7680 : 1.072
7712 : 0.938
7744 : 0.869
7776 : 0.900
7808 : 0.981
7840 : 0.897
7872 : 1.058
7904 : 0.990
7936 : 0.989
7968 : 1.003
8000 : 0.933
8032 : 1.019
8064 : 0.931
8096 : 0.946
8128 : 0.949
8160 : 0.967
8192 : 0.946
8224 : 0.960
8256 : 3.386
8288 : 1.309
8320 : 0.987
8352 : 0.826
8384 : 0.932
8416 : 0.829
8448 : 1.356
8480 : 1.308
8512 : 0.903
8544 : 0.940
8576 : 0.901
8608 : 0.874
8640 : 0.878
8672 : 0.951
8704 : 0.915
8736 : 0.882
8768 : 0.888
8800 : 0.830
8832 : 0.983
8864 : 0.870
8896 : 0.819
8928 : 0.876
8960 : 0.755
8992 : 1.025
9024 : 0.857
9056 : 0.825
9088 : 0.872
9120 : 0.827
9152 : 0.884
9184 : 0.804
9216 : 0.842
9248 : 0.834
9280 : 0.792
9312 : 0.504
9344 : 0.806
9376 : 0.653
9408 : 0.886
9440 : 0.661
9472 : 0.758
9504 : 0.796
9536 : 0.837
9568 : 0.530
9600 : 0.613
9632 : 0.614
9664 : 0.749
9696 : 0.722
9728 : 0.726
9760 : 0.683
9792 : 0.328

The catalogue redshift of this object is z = 0.26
